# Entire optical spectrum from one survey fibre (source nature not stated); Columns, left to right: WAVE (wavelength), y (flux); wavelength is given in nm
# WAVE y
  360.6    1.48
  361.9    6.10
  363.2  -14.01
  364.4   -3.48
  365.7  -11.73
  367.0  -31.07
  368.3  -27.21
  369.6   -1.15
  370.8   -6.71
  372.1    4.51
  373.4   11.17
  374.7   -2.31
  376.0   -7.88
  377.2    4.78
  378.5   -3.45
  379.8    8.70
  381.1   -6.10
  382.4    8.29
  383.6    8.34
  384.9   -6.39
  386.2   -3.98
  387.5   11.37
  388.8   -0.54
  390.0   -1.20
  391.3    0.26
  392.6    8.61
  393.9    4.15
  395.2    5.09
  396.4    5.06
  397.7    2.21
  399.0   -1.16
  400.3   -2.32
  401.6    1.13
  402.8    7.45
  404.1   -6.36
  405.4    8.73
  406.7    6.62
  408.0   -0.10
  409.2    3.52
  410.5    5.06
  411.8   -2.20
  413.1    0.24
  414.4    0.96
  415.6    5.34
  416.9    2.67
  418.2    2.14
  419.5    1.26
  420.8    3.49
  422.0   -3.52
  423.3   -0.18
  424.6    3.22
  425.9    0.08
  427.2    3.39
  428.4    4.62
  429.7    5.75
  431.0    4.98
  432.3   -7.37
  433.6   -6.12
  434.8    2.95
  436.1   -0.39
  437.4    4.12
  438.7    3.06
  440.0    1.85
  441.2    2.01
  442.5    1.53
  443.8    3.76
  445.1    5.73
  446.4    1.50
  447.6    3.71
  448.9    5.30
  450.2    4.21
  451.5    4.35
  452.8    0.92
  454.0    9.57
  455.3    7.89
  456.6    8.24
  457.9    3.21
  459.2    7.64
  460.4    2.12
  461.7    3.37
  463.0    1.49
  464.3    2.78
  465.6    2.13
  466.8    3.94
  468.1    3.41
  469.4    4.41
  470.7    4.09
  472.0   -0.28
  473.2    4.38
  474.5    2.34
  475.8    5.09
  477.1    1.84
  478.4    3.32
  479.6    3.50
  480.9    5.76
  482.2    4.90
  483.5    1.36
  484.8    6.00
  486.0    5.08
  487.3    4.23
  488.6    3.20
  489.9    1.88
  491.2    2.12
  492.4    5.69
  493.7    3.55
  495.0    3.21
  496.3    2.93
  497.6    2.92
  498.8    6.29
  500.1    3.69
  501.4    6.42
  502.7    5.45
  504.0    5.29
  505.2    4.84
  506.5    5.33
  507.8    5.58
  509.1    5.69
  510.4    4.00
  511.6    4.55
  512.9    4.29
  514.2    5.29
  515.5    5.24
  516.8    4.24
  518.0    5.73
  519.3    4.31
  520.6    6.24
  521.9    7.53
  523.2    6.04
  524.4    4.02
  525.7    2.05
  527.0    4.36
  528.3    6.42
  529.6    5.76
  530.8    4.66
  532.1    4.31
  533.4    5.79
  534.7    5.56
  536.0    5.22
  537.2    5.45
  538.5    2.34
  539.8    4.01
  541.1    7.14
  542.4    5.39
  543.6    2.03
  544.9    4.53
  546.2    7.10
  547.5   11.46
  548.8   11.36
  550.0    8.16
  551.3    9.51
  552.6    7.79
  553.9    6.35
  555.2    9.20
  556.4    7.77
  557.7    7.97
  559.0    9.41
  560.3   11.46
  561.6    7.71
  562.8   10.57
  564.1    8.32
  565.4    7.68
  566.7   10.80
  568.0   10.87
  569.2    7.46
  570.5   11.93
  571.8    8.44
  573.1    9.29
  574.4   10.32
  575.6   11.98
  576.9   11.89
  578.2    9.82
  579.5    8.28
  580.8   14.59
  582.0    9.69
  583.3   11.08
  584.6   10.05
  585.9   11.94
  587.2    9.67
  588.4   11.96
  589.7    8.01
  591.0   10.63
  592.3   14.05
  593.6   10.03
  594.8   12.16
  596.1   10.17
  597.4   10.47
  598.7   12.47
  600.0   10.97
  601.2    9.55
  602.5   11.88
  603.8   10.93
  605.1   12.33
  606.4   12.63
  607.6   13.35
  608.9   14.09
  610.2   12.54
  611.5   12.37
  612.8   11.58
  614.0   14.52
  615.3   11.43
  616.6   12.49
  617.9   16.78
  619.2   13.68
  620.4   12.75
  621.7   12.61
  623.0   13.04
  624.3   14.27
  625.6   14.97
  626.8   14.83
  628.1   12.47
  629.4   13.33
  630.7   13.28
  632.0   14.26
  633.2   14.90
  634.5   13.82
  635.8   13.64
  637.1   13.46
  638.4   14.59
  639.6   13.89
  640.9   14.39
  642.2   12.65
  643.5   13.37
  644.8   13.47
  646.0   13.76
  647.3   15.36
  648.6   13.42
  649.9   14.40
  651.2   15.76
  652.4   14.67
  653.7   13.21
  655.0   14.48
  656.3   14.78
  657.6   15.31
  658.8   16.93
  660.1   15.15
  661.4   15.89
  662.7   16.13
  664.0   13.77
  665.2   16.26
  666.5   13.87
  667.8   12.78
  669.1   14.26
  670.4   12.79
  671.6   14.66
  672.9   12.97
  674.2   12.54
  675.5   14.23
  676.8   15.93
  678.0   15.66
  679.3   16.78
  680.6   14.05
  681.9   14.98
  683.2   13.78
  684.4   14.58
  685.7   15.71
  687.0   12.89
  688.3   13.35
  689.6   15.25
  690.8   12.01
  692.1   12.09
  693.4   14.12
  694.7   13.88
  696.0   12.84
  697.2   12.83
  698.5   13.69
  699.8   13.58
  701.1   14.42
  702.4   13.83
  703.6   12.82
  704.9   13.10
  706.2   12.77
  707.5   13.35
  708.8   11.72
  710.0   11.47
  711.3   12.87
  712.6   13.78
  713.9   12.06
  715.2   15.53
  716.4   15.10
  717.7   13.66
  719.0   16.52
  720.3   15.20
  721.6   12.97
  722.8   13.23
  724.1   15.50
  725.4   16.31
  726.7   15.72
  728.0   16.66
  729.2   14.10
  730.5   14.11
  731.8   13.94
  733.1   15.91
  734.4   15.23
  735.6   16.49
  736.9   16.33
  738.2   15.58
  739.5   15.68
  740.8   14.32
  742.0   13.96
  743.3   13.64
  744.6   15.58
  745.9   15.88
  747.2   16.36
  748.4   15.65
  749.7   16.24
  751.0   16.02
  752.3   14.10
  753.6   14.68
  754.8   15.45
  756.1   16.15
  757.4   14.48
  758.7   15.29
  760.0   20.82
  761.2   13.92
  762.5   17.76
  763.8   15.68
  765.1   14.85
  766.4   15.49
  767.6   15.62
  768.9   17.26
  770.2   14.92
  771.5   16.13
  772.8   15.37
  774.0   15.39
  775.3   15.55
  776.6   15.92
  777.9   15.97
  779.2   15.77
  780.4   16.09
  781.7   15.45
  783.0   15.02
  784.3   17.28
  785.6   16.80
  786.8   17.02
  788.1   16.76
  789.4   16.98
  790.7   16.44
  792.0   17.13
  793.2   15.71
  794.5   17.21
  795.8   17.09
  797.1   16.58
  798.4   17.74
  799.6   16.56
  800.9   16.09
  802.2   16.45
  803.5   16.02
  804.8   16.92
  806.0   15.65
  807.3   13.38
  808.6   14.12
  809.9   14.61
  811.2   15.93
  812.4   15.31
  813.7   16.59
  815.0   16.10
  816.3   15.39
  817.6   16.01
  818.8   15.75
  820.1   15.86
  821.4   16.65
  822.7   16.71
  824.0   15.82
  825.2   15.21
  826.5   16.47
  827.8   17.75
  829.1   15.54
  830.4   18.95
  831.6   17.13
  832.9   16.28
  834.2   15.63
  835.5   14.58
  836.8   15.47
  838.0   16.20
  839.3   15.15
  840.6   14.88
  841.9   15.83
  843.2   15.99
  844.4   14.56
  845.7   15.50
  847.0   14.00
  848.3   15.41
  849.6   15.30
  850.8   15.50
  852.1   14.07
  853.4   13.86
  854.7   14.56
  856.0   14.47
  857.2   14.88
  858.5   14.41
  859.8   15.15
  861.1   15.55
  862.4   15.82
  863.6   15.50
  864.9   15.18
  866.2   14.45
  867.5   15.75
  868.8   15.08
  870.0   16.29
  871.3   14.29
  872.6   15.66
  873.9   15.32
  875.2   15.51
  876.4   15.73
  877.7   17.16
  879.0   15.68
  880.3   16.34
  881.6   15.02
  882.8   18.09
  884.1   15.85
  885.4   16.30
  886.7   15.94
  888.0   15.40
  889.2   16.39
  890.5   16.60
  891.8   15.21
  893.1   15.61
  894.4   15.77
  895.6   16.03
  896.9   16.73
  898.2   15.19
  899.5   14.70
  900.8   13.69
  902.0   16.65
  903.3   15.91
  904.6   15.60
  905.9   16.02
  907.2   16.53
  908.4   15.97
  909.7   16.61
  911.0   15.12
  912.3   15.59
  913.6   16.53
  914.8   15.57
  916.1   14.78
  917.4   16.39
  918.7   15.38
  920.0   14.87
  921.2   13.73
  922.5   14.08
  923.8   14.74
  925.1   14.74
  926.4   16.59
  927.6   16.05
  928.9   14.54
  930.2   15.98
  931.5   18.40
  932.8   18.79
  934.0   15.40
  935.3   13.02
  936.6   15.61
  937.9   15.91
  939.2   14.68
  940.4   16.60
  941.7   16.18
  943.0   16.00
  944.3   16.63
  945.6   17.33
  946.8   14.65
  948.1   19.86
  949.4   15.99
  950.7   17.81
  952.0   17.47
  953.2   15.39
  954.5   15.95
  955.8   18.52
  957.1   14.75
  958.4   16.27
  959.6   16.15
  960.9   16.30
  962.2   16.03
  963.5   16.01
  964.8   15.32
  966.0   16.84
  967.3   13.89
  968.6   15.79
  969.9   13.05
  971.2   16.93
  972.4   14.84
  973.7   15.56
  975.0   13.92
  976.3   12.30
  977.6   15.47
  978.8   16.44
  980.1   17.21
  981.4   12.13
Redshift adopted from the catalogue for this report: 0.371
